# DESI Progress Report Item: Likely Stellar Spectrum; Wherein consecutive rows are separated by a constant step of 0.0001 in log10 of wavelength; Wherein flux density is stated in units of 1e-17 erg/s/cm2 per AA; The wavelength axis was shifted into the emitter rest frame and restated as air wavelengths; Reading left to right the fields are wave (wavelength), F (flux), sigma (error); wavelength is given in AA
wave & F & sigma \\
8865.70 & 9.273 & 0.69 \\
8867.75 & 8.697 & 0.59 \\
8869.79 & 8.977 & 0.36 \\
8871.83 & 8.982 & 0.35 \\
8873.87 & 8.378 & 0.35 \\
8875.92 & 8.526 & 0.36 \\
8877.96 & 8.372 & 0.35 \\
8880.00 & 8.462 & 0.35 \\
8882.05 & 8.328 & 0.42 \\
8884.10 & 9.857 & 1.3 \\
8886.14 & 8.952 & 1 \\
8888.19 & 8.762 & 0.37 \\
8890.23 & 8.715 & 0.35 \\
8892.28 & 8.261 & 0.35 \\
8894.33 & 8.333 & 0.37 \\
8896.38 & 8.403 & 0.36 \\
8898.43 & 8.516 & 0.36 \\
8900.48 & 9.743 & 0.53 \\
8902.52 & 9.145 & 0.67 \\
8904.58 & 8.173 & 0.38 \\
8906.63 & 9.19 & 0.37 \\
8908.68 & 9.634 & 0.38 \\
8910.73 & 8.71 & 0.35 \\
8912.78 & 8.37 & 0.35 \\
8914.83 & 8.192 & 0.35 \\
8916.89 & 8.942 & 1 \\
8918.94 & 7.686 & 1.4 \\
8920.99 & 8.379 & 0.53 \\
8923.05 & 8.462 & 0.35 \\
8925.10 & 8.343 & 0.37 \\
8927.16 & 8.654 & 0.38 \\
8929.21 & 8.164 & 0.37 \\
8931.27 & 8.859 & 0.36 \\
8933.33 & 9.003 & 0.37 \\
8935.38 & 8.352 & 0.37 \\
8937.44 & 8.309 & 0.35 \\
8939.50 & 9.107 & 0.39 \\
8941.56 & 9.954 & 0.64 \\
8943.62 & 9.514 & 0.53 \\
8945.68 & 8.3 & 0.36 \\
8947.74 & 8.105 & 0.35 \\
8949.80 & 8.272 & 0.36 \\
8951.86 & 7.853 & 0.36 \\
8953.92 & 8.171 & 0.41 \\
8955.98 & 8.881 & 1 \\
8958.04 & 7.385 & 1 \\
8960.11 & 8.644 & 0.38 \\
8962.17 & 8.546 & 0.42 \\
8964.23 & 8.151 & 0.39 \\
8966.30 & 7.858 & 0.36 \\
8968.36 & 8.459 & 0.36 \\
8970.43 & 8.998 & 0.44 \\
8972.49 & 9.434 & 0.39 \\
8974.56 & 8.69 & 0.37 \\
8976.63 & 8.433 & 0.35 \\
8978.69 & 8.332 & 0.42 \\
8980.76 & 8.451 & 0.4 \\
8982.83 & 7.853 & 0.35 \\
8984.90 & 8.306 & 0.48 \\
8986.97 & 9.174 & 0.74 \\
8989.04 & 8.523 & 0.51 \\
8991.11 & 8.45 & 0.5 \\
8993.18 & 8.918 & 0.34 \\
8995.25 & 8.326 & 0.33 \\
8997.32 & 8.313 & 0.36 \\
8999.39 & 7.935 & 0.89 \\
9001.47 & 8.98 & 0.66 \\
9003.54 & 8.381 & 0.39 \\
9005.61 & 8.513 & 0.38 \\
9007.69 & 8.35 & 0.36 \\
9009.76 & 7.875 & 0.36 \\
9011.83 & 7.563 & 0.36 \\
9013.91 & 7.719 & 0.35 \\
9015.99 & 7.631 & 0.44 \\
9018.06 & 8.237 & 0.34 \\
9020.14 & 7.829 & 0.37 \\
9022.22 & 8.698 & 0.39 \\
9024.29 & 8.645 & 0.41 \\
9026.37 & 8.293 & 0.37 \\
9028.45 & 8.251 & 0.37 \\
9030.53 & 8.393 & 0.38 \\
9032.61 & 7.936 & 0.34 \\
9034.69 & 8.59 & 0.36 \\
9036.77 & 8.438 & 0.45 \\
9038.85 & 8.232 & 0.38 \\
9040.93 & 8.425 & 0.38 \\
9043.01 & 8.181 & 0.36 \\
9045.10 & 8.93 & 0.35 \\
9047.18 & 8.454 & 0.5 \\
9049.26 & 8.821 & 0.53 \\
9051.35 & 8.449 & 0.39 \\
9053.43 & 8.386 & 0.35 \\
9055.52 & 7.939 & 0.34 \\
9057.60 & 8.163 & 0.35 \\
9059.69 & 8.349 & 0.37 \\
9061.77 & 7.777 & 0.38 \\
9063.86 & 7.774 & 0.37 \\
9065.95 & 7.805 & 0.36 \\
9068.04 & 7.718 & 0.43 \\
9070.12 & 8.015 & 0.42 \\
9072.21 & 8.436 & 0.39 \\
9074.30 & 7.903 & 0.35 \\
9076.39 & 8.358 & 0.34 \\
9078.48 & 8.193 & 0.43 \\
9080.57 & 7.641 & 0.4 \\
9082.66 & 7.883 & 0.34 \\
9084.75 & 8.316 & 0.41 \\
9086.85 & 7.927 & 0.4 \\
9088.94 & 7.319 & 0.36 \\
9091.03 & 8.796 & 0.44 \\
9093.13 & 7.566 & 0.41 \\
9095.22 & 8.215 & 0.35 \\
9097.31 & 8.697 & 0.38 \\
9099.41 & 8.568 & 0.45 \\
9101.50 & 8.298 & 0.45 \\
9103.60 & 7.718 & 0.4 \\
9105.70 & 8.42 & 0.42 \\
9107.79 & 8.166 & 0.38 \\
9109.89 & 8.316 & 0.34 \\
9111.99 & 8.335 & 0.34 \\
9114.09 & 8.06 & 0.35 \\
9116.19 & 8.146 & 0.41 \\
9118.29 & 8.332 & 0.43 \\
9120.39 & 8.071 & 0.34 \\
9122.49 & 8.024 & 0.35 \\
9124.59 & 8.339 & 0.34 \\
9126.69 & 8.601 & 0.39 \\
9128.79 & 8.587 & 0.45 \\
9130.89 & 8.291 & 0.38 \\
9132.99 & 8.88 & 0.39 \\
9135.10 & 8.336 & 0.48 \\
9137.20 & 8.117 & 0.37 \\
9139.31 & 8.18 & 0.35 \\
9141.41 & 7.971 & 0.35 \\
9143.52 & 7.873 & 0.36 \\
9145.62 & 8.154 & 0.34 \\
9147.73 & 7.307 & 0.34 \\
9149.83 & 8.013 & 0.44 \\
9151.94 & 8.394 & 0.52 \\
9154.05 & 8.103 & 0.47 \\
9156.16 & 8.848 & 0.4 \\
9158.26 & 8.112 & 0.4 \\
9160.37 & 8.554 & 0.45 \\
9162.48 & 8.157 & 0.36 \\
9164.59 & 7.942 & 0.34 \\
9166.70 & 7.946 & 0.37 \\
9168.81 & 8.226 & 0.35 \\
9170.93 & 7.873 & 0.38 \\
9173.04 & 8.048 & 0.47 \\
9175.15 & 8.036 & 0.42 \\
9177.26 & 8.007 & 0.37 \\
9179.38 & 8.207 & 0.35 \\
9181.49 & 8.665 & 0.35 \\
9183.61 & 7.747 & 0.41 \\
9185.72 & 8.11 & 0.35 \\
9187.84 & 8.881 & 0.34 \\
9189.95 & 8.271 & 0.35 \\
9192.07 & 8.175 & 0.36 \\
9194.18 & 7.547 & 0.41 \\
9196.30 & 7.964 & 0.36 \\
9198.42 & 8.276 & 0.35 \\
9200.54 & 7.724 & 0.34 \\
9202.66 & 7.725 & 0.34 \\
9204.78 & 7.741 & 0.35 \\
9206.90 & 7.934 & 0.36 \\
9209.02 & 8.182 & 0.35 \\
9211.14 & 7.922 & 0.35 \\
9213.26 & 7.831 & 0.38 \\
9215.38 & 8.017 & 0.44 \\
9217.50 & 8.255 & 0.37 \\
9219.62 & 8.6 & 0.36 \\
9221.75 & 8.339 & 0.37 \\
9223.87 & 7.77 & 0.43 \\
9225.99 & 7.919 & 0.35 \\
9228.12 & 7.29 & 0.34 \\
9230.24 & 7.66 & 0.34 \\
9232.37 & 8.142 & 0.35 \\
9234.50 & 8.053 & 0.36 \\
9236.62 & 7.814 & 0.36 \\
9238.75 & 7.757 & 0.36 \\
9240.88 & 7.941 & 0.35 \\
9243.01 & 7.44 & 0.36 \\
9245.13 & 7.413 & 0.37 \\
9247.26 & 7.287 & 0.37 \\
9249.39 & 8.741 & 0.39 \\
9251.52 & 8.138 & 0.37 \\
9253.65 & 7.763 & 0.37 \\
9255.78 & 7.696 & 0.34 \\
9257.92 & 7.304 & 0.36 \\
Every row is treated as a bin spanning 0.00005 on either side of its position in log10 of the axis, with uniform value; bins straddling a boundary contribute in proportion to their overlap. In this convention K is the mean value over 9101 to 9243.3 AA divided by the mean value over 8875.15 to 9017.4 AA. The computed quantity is 1.0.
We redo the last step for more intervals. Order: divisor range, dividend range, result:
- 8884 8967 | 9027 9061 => 0.97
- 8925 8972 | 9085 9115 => 0.96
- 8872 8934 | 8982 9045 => 0.96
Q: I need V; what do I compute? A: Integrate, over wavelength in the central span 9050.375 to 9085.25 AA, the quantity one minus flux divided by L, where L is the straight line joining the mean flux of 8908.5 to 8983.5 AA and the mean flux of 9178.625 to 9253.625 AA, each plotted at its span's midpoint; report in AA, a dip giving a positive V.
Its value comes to 0.9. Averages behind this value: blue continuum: 8.52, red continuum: 7.98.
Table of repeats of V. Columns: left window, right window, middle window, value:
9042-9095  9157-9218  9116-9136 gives -0.7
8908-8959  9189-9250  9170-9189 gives -0.4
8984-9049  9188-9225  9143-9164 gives -0.1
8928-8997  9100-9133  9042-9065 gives 0.2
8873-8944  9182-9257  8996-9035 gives 1.1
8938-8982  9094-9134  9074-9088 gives 0.6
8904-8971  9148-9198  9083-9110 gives 0.4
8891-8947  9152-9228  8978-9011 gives 0.4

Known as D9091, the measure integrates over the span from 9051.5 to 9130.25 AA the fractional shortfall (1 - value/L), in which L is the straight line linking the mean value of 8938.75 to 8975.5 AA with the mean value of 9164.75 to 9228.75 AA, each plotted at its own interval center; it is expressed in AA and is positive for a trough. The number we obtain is 1.2 AA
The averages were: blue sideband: 8.57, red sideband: 8.04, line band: 8.14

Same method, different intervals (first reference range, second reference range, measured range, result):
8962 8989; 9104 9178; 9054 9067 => 0.6 AA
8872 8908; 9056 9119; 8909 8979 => 0.2 AA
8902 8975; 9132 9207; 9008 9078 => 1.5 AA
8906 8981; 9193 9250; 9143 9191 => -0.8 AA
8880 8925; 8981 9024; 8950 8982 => 0.1 AA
